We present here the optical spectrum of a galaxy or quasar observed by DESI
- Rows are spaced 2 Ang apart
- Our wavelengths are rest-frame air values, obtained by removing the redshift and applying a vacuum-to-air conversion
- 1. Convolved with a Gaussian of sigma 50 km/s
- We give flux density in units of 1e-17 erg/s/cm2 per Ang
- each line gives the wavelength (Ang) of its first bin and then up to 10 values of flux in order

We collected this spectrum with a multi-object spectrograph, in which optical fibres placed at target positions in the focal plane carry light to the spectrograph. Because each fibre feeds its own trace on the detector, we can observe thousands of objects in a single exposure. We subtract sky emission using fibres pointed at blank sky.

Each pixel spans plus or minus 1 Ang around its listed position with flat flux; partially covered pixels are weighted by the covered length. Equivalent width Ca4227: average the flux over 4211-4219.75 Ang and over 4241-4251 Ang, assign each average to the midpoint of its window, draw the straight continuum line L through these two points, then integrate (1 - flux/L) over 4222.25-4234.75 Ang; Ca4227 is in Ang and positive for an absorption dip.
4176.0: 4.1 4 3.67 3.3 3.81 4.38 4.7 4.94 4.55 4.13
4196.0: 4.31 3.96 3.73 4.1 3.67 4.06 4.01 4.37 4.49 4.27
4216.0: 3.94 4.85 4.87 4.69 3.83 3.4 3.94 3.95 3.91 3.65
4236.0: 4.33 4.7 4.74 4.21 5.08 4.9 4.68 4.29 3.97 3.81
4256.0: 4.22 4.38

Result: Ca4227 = 1.9 Ang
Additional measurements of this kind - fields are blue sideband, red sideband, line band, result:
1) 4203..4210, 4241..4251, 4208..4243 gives 0.39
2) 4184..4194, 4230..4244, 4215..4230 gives 0.55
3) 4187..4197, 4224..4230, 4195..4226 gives -0.66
